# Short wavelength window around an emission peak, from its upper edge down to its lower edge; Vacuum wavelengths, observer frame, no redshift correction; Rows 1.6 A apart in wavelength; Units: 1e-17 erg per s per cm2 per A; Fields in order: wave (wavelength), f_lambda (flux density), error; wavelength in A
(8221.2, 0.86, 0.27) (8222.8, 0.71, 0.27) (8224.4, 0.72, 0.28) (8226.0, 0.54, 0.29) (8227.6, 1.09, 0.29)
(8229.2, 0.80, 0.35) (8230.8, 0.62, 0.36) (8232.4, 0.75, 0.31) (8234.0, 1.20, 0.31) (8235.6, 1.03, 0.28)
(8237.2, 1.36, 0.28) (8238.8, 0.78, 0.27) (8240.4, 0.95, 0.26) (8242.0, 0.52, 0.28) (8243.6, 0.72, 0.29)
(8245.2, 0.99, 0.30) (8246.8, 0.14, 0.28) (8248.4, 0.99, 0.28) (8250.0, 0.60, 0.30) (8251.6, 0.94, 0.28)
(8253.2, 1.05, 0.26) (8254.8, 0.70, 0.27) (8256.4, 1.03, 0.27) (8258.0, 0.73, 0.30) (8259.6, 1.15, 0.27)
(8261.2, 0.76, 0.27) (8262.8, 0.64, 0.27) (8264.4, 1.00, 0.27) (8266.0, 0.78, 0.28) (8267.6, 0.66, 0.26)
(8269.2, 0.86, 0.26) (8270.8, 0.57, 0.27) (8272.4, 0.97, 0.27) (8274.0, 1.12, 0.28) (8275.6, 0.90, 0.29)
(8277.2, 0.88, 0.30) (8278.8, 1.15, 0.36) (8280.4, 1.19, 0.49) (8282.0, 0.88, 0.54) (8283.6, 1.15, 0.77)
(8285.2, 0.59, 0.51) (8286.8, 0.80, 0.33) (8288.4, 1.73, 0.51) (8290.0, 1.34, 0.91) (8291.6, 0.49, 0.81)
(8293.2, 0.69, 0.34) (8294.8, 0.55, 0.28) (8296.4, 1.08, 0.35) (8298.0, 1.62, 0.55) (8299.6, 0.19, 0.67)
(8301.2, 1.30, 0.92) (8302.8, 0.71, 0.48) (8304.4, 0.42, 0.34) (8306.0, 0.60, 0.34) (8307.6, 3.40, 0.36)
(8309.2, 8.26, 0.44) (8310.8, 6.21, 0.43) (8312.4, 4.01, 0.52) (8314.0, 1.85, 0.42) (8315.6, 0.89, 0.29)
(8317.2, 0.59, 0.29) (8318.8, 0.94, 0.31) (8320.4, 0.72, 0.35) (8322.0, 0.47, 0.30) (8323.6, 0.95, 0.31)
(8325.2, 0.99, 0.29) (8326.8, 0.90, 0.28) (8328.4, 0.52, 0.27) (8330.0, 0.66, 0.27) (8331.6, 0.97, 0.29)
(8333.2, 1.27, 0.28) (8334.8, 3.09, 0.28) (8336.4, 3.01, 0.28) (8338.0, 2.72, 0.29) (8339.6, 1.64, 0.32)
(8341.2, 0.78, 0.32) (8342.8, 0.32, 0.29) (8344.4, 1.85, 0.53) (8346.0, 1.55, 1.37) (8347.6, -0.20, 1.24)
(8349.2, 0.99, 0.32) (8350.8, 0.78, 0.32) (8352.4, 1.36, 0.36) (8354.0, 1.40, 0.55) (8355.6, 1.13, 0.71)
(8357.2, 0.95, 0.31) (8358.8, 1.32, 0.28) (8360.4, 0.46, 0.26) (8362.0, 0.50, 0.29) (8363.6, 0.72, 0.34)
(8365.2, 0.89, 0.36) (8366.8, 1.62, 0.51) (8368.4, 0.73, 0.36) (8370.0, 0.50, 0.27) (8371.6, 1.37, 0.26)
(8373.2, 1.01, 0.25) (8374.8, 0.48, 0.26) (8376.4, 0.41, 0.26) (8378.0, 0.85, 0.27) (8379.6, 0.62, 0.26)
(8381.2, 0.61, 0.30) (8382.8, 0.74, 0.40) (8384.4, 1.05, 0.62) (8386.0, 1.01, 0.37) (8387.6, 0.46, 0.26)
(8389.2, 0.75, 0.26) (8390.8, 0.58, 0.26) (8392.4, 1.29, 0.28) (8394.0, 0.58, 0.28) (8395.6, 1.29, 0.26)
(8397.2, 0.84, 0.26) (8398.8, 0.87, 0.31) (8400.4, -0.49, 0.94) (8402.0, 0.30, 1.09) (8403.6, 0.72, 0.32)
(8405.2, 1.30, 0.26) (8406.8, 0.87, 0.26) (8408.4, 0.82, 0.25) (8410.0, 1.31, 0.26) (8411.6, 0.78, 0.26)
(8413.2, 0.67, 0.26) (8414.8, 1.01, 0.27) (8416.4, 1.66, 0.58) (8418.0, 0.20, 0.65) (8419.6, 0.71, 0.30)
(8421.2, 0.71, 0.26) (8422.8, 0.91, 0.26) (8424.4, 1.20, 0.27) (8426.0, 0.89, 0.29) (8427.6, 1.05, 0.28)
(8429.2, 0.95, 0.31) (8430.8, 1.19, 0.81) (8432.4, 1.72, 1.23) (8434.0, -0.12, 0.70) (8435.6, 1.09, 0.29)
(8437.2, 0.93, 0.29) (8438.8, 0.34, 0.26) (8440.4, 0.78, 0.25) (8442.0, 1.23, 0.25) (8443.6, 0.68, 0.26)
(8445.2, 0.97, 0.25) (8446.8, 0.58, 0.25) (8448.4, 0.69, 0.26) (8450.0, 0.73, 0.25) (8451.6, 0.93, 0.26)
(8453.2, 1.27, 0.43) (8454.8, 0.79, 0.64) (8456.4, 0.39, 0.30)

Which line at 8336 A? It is [N II] 6583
